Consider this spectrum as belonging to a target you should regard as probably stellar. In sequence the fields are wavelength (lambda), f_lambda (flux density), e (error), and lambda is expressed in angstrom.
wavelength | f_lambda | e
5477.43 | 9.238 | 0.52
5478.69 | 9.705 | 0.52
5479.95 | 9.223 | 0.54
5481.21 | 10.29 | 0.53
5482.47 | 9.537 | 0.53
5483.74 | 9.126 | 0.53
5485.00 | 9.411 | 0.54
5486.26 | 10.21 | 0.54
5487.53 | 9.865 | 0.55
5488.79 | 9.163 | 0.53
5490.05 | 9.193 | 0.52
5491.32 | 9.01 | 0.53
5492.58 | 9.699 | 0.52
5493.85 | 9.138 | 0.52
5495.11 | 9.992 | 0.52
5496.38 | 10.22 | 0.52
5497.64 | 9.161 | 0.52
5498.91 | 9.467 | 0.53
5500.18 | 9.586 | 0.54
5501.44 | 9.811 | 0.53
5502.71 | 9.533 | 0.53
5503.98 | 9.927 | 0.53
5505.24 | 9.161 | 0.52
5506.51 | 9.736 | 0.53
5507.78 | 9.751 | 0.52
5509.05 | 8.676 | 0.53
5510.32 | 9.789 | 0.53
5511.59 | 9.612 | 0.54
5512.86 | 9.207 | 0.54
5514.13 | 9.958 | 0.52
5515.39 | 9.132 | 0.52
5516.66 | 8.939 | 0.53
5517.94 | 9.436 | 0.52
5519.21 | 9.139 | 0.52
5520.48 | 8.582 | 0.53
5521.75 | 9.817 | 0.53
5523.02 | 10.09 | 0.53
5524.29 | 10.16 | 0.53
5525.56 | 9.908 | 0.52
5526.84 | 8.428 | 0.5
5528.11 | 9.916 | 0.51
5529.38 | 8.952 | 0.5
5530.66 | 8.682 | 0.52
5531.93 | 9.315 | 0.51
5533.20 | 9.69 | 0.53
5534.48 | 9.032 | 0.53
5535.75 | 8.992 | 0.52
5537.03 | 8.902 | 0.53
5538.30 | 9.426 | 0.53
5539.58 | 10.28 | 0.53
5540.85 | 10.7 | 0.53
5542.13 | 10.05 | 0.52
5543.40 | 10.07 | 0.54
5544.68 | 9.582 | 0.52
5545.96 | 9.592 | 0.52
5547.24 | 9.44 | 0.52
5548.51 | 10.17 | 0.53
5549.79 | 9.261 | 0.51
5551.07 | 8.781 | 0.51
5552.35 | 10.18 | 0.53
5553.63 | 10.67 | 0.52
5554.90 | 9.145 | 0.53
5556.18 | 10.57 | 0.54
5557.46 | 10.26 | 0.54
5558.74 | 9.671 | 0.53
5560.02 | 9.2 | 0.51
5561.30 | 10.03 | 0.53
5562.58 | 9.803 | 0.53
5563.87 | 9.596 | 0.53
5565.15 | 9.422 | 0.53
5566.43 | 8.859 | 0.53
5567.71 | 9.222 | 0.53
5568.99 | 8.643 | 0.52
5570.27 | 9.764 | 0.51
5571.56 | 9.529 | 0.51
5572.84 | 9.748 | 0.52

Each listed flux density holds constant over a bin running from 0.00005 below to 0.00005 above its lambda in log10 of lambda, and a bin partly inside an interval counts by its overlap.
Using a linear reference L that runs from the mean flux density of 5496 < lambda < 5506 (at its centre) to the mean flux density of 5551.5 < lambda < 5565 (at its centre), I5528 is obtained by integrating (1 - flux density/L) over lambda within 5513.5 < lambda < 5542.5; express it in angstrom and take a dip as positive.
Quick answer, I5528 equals 0.8 angstrom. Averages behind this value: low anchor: 9.6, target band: 9.45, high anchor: 9.88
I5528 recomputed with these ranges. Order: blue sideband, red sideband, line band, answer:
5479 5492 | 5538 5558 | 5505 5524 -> 0.53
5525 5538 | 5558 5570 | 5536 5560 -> -1.28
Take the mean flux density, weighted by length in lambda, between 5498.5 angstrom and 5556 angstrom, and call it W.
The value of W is 9.54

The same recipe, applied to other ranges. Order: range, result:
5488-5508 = 9.53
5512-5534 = 9.37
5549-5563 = 9.78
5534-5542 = 9.6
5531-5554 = 9.65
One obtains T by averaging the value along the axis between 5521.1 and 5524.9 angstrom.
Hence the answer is 10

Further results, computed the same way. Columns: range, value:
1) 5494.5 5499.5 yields 9.71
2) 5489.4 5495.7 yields 9.41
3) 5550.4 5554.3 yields 9.88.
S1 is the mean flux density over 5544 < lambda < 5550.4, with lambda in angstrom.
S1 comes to 9.61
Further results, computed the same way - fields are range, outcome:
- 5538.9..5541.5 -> 10.5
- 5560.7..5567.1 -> 9.53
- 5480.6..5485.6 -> 9.58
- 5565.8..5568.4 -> 9.05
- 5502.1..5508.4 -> 9.62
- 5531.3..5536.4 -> 9.25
